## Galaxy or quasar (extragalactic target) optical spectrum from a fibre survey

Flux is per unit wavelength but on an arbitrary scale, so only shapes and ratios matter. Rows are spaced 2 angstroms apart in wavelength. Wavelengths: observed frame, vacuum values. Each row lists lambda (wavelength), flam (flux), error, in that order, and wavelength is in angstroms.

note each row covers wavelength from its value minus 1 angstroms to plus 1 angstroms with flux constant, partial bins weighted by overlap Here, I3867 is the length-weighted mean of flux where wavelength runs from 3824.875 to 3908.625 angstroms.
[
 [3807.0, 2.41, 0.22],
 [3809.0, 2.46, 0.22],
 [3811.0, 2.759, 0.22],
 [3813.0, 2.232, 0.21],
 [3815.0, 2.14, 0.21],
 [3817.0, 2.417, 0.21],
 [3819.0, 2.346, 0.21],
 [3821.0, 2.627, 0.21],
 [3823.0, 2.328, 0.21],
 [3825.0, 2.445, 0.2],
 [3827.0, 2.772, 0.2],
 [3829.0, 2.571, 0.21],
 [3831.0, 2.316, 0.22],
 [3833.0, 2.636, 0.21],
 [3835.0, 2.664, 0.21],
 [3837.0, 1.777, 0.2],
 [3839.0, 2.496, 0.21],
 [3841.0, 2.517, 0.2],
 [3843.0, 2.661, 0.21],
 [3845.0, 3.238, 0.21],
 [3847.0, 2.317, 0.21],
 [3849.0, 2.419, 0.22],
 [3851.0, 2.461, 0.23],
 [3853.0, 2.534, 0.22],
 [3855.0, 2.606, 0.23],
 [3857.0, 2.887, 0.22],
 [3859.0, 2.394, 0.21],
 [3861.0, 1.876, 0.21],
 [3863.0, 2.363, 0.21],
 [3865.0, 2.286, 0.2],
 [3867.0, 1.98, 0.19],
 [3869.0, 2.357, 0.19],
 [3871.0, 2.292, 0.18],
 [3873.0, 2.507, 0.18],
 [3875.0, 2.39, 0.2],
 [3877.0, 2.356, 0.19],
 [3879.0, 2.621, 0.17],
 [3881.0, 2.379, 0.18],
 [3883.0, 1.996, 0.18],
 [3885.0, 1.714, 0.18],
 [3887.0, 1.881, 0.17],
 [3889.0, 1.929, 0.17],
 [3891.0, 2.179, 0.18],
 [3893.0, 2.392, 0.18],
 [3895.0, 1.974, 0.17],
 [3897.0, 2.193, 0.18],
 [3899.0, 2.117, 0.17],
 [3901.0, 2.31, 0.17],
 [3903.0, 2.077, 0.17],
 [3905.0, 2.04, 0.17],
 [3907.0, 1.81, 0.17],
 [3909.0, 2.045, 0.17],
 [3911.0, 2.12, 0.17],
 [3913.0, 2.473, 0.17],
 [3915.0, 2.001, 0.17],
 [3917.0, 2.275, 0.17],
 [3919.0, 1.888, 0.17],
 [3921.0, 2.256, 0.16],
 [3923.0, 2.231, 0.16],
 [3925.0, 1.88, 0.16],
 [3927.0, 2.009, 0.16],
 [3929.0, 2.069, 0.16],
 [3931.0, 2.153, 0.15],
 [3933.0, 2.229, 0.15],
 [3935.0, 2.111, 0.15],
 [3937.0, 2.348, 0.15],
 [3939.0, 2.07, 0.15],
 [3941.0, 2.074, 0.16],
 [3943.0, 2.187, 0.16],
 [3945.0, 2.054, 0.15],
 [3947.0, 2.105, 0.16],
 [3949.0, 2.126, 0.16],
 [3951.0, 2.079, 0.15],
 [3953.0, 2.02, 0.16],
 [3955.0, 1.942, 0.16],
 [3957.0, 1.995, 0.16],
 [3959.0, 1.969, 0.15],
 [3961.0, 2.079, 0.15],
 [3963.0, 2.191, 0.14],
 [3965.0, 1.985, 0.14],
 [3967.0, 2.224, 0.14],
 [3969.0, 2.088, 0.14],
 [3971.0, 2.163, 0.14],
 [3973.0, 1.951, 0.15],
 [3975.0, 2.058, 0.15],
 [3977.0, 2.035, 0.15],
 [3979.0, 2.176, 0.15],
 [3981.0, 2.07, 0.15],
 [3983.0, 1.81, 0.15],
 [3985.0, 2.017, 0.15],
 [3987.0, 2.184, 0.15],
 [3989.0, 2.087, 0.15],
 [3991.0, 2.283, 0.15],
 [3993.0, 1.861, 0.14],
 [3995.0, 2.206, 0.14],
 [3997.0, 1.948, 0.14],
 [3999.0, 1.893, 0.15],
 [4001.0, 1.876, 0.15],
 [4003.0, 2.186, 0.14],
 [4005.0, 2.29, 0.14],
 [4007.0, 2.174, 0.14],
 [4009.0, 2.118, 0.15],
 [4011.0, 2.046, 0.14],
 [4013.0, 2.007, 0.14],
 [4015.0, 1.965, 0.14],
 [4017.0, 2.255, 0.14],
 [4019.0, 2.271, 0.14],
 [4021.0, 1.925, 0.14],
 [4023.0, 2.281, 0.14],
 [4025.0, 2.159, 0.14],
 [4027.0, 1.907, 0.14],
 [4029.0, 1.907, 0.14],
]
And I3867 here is 2.32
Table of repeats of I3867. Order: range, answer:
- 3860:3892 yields 2.19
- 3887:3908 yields 2.09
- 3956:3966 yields 2.04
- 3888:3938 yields 2.12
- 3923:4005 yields 2.07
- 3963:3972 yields 2.12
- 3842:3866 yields 2.5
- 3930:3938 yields 2.21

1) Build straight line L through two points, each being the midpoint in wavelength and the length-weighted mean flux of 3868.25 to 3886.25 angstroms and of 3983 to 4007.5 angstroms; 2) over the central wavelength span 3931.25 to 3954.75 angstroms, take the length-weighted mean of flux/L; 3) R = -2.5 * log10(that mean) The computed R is 0.02 mag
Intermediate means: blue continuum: 2.28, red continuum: 2.07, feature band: 2.12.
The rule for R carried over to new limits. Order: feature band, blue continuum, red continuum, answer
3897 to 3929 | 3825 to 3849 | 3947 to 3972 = 0.072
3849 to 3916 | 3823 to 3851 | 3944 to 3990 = 0.060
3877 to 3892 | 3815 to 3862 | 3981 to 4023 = 0.123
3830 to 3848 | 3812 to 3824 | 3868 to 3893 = -0.094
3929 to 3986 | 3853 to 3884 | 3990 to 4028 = 0.053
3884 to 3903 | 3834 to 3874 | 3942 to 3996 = 0.114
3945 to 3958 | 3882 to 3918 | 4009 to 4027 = 0.025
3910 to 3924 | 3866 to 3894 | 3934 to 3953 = -0.009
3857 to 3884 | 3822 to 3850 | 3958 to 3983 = 0.039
